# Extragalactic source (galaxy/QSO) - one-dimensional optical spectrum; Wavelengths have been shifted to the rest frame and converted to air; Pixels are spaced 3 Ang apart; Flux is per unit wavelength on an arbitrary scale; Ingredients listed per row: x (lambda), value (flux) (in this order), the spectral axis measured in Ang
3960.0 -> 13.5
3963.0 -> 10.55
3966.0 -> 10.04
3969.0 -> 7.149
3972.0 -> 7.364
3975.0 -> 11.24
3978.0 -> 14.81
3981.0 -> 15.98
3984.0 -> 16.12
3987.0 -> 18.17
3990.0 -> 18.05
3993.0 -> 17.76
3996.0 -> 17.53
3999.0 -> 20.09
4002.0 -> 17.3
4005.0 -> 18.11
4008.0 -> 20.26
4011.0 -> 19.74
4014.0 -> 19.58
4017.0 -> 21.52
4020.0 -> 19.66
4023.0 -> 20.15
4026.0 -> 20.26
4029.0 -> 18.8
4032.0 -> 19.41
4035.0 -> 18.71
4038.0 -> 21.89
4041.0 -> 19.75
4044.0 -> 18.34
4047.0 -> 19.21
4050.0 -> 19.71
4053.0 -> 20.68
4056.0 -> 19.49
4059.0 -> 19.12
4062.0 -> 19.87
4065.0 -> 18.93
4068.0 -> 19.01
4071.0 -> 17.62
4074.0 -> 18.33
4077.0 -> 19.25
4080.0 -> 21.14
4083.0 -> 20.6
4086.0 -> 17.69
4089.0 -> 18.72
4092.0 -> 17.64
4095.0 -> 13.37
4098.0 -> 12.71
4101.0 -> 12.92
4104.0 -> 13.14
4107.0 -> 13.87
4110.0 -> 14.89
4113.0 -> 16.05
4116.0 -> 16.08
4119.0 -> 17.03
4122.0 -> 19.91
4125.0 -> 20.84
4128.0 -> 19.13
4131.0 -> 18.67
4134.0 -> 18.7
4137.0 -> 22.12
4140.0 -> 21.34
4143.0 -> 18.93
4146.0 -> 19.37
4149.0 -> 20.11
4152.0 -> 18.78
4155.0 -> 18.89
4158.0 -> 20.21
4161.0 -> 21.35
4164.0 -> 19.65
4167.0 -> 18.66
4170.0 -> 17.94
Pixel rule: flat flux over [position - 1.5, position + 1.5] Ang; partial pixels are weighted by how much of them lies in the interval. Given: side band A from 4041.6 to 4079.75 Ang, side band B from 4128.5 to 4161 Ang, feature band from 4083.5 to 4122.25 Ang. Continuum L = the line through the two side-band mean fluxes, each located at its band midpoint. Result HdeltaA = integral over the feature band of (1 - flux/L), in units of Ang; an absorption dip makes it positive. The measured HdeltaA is 7.6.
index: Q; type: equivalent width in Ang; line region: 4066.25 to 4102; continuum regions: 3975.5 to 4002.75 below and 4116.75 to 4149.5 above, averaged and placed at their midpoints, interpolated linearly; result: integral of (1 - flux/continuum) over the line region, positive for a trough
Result 2.3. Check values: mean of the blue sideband 17.1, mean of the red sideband 19.6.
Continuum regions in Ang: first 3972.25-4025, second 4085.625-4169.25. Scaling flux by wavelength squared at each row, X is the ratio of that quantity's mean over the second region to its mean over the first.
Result 1.07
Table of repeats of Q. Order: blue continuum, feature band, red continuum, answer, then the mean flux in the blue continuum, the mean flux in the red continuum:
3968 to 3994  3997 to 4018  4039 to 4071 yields -4.5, 14.1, 19.4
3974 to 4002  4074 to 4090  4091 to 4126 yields -3.6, 16.8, 15.6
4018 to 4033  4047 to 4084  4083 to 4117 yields -4.4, 19.7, 15.4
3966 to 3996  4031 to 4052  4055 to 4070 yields -2.0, 14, 19.2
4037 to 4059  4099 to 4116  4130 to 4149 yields 4.8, 19.8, 19.9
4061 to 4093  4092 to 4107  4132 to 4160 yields 4.4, 19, 19.8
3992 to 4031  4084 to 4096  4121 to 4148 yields 1.5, 19.3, 19.9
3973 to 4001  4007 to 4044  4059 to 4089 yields -4.7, 16.5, 19.1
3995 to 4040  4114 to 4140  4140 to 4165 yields 0.8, 19.6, 19.8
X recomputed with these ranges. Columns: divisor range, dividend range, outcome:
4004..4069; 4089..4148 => 0.91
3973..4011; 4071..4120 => 1.01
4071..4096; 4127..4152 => 1.10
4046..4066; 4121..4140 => 1.06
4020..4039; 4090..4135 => 0.86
